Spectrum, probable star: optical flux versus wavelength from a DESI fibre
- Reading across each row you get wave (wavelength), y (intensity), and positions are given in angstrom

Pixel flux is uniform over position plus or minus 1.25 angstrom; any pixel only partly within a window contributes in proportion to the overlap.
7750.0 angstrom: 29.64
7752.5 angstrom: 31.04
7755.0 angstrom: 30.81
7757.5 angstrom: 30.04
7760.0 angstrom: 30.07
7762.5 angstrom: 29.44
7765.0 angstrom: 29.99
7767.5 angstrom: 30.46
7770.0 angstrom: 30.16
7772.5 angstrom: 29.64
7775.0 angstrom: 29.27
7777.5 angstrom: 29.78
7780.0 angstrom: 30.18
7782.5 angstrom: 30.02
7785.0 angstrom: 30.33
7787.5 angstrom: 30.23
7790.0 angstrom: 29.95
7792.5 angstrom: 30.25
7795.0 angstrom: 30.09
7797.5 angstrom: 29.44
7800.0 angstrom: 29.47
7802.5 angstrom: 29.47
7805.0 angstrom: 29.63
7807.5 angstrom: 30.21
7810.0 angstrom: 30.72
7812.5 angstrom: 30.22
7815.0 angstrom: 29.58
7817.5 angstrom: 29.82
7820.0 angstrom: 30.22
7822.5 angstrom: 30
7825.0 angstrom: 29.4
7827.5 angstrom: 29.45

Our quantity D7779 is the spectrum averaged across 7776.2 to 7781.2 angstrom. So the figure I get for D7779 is 30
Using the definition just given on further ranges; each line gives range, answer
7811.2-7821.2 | 30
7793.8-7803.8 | 29.6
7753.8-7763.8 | 30.1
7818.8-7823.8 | 30.1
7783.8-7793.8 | 30.2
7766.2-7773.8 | 30.1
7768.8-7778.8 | 29.7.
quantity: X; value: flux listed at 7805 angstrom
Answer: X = 29.63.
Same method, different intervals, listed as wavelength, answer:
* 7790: 29.95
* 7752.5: 31.04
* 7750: 29.64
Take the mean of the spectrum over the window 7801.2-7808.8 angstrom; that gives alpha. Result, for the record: 29.8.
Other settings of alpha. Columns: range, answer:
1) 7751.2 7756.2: 30.9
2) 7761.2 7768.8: 30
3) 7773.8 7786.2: 29.9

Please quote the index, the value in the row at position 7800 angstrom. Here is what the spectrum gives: 29.47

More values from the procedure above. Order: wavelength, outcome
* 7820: 30.22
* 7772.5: 29.64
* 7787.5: 30.23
